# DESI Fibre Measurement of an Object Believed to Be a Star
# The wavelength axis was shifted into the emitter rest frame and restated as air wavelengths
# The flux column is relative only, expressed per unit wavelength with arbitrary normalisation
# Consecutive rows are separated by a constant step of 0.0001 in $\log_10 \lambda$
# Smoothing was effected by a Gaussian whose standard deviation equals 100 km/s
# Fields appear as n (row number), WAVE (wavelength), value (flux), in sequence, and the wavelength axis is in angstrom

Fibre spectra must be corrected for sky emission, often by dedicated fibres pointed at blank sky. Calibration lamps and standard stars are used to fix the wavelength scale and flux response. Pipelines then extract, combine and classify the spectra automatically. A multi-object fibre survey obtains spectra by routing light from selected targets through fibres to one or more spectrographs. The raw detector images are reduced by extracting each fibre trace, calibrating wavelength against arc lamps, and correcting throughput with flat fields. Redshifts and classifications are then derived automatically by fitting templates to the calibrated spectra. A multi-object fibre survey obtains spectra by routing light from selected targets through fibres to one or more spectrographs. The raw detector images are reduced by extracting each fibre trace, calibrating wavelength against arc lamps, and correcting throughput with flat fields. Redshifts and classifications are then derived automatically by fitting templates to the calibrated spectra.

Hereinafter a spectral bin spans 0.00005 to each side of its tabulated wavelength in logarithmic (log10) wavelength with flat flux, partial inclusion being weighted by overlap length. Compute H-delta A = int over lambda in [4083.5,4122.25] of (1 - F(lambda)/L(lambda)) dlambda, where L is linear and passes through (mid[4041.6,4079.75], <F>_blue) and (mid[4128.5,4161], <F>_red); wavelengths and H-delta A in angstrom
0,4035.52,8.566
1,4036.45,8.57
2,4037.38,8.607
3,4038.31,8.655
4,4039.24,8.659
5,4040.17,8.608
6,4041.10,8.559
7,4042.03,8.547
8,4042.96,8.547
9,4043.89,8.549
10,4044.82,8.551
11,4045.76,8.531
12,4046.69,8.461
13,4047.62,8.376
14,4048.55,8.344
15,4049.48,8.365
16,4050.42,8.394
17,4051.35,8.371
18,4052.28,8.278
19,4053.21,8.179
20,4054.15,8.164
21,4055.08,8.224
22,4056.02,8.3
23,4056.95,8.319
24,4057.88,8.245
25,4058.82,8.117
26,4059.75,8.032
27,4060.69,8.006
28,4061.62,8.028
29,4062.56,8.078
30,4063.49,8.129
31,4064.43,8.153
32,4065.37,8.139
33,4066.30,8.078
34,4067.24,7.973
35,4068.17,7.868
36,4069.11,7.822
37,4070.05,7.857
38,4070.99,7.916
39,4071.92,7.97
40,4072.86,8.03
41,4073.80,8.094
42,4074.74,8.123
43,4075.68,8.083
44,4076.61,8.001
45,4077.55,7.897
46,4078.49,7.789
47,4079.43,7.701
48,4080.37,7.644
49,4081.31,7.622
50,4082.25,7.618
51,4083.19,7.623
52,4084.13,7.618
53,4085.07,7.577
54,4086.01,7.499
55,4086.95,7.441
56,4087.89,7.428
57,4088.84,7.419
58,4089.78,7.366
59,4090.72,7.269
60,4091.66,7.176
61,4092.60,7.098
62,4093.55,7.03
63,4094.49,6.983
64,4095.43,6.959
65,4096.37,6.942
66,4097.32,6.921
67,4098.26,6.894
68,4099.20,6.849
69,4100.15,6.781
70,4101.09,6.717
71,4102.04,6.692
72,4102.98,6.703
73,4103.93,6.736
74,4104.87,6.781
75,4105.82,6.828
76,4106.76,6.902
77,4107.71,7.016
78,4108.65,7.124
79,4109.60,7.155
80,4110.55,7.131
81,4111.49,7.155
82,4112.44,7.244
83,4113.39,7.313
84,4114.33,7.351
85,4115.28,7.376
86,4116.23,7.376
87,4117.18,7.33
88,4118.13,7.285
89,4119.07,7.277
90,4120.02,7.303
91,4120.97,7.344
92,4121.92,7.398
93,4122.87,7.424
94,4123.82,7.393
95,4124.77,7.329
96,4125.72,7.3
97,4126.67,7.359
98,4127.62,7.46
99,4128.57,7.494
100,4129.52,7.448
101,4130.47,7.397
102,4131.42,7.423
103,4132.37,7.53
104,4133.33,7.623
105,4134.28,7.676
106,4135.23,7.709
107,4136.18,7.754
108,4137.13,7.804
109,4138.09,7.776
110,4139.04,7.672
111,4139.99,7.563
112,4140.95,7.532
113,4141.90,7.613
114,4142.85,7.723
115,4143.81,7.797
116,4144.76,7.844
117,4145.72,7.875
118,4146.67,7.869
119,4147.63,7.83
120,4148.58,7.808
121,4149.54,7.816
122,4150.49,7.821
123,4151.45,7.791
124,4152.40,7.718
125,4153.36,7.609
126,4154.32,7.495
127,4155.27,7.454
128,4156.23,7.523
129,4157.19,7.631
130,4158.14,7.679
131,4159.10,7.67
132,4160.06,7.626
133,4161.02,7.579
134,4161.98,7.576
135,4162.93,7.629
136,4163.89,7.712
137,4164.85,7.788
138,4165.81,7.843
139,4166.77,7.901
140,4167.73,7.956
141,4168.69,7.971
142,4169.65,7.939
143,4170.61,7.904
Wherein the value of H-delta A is 3.8 angstrom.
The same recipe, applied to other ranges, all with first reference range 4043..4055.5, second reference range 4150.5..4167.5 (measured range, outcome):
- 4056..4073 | 0.5 angstrom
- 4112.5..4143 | 1.5 angstrom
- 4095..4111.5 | 2.3 angstrom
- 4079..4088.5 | 0.7 angstrom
